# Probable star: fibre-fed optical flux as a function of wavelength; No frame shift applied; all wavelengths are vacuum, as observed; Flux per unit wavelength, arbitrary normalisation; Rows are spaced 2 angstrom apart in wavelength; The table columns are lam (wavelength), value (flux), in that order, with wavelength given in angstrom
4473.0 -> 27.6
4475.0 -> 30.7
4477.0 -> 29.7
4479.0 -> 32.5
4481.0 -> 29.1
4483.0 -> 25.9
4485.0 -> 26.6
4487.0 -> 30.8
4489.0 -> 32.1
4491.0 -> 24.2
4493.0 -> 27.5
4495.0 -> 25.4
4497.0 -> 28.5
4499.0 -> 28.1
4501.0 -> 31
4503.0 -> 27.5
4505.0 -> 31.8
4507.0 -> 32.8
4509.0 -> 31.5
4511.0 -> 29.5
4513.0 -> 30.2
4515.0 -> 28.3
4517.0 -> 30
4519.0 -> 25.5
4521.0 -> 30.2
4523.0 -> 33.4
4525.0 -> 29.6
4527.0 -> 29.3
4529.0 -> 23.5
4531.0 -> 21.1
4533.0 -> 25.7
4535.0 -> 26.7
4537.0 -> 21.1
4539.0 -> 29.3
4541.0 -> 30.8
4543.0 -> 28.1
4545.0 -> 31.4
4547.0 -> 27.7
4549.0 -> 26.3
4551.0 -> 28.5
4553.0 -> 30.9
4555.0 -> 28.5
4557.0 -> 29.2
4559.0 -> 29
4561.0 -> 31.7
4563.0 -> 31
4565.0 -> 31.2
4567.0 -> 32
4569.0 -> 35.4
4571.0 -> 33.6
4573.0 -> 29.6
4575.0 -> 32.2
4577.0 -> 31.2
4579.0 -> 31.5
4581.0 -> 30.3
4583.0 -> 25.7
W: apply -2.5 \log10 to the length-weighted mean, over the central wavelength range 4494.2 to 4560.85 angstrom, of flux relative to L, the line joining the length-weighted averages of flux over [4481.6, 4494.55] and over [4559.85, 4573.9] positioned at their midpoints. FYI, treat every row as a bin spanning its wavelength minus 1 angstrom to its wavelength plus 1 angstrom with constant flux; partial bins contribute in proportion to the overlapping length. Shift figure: 0.05 mag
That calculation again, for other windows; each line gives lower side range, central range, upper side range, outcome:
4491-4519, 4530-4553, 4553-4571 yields 0.12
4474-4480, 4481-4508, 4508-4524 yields 0.07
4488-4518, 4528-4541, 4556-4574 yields 0.21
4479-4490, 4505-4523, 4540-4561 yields -0.03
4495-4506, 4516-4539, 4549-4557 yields 0.08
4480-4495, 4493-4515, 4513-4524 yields -0.03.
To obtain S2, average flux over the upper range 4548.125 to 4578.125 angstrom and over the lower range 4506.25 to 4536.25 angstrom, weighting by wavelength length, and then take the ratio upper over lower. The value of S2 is 1.08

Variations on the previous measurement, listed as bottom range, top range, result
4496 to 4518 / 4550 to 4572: 1.04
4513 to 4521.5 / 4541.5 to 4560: 1.01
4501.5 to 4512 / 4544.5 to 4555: 0.94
